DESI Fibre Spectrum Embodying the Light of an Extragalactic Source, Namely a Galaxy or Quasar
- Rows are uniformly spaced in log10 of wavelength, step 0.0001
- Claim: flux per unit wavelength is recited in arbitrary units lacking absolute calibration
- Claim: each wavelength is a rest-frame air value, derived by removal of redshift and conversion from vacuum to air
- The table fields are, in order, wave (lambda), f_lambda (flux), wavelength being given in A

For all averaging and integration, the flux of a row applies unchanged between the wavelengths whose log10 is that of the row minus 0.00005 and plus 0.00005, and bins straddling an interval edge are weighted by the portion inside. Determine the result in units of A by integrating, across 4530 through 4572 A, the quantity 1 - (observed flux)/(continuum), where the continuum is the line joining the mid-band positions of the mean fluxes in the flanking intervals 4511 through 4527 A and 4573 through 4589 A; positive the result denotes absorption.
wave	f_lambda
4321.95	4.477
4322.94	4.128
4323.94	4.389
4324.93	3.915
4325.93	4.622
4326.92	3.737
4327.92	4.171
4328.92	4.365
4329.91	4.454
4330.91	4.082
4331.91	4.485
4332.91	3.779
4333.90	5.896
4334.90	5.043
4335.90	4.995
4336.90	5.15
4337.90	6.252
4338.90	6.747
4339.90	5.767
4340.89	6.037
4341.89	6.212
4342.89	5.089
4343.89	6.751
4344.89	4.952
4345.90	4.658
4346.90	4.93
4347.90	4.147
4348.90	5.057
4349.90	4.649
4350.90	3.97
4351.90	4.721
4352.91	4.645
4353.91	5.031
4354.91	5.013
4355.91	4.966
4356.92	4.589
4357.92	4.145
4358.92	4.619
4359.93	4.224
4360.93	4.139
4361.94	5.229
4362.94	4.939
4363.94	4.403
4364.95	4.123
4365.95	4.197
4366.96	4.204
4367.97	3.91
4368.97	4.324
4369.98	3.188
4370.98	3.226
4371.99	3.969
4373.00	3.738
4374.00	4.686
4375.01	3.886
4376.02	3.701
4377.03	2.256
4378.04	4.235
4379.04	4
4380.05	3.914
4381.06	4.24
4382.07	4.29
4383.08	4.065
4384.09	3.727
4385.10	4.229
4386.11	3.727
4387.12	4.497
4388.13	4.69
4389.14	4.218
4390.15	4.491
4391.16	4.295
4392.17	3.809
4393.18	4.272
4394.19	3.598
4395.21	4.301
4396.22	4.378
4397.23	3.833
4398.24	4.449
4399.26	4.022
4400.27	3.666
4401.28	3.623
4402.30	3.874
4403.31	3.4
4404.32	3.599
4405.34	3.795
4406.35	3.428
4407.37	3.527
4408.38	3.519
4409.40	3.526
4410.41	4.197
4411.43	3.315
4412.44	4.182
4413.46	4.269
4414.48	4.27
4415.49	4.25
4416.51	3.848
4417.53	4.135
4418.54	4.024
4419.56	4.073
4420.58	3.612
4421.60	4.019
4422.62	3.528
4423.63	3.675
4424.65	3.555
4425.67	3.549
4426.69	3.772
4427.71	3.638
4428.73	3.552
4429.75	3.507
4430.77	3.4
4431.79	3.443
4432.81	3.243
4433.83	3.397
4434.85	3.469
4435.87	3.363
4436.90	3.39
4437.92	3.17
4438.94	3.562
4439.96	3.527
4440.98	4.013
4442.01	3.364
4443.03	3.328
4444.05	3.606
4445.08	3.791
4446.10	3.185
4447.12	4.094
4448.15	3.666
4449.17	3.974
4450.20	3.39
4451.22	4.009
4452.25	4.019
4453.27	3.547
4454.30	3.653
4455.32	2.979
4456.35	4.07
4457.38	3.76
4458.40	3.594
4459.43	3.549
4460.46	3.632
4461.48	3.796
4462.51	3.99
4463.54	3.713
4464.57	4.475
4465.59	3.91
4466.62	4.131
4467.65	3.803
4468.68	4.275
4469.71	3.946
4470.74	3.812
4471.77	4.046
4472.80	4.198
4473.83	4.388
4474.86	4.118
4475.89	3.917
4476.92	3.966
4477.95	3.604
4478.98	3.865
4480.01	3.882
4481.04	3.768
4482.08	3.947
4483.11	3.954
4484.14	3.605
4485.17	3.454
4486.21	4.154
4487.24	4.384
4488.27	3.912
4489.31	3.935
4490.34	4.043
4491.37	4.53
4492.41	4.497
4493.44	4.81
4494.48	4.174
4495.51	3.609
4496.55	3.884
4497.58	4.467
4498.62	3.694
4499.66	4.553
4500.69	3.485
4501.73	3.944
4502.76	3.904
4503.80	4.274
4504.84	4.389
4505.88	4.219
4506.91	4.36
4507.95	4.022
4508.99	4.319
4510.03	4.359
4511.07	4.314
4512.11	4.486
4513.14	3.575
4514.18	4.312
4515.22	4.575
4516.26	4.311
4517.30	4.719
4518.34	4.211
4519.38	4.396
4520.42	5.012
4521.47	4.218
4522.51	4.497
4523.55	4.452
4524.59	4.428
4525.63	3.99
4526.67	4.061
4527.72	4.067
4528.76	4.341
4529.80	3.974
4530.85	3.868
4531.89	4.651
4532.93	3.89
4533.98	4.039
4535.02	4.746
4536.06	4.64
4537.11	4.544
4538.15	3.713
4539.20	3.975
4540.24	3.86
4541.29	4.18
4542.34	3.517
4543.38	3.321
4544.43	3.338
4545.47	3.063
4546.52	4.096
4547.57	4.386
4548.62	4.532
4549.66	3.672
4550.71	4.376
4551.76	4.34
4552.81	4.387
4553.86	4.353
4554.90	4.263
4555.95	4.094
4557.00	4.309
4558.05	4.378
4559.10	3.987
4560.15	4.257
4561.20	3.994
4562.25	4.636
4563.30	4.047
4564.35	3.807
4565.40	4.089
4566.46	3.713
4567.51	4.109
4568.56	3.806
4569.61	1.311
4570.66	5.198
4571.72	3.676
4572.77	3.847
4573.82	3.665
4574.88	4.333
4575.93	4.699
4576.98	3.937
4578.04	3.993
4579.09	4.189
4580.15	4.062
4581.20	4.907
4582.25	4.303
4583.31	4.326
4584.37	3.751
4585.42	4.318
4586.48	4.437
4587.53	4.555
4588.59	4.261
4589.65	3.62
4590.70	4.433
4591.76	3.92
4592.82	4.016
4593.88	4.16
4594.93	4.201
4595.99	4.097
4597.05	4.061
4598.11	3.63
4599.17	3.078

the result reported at 2.6 A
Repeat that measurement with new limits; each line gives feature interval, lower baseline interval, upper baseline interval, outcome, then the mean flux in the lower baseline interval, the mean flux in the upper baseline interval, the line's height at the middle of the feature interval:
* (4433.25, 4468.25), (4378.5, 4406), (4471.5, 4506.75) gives 3.19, 4.03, 4.05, 4.04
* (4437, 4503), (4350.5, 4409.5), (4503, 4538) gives 5.53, 4.09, 4.3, 4.23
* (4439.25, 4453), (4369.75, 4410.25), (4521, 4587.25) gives 0.99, 3.9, 4.1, 3.97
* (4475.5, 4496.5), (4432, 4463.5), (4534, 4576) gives -1.36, 3.6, 4.02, 3.75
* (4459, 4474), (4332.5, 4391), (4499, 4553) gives 1.18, 4.56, 4.17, 4.31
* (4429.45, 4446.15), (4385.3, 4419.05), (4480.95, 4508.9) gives 2.29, 3.97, 4.08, 4.01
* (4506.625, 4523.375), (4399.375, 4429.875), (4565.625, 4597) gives -1.74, 3.77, 4.06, 3.95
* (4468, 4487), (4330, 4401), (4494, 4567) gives 1.39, 4.48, 4.15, 4.26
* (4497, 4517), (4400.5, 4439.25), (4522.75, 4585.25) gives -1.29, 3.68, 4.08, 3.94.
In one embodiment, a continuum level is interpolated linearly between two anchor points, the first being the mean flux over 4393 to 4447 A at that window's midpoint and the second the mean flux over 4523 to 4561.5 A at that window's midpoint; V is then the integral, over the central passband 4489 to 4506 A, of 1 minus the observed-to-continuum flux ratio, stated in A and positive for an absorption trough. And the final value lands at -0.8 A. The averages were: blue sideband 3.72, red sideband 4.11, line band 4.14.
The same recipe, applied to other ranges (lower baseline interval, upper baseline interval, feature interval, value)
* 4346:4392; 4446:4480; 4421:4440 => 2.30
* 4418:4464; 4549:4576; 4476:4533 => -4.54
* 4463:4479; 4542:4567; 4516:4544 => -1.17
